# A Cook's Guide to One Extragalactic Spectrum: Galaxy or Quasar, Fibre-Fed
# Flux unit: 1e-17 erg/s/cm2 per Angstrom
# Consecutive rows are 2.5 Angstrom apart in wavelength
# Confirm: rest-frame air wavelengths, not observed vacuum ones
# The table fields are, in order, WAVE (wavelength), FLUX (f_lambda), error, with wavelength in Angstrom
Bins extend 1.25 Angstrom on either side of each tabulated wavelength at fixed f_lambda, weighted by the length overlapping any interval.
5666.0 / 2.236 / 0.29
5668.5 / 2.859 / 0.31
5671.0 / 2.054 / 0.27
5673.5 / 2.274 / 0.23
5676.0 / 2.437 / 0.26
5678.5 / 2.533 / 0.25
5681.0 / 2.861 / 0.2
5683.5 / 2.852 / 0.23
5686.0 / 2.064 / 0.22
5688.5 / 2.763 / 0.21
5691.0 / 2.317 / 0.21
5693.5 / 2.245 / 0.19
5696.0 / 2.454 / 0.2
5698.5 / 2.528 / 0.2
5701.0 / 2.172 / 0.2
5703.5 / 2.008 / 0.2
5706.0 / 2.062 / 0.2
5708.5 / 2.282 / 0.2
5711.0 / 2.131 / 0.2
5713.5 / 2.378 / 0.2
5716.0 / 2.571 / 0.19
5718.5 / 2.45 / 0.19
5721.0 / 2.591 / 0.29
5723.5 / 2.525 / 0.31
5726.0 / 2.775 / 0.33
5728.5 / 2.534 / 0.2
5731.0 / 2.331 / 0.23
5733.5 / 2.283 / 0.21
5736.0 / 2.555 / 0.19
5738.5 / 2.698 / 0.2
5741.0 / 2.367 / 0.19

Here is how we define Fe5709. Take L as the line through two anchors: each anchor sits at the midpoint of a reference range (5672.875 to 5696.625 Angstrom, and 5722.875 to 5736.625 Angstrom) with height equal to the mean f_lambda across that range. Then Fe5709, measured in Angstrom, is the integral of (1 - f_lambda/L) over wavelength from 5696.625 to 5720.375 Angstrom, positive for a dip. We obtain 1.8 Angstrom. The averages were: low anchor 2.49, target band 2.3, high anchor 2.5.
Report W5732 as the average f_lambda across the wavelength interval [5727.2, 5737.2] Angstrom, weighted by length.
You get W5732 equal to 2.43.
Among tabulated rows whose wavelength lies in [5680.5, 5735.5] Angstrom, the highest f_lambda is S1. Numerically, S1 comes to 2.861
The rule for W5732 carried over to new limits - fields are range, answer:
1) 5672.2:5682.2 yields 2.52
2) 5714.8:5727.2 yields 2.58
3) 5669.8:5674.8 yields 2.17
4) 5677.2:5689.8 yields 2.61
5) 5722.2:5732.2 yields 2.54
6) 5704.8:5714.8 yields 2.22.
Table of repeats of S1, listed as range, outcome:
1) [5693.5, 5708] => 2.528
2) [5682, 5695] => 2.852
